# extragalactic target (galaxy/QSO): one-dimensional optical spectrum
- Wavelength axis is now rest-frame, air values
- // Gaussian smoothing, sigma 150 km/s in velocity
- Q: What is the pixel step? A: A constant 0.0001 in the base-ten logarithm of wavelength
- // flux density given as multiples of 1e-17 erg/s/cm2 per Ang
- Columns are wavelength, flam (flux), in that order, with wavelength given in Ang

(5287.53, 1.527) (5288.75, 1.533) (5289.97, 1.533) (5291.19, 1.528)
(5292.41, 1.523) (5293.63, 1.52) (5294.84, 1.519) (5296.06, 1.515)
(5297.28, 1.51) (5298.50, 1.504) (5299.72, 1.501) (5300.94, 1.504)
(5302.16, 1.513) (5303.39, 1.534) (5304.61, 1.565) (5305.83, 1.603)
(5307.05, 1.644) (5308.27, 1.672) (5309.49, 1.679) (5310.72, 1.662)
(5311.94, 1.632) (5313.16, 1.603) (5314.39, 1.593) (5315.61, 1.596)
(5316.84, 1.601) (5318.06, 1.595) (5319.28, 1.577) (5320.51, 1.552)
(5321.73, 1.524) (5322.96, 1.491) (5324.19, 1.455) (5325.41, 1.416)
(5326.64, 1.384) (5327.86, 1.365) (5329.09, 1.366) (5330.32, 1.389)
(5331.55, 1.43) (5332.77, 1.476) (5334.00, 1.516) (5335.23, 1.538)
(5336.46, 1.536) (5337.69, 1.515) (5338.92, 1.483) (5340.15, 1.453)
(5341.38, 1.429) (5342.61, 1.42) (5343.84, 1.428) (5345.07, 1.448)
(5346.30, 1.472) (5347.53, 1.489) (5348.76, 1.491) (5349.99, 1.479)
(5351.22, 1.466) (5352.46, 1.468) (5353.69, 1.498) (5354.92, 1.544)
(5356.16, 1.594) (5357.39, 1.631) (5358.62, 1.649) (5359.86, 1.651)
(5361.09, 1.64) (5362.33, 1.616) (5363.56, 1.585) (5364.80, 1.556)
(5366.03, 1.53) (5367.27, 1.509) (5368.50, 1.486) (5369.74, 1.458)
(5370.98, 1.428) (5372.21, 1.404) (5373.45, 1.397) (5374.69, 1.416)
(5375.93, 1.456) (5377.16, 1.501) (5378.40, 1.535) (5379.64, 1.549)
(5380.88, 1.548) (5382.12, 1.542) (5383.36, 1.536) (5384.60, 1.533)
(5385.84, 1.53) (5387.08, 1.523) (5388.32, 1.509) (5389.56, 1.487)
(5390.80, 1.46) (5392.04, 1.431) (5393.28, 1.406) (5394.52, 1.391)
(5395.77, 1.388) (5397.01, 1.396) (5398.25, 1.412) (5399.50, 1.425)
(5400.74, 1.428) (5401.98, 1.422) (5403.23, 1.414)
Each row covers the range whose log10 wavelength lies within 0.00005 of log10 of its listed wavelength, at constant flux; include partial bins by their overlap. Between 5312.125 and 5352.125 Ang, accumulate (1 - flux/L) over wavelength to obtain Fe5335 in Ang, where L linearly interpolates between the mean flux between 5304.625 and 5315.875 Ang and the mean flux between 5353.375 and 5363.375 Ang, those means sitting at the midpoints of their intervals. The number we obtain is 3.2 Ang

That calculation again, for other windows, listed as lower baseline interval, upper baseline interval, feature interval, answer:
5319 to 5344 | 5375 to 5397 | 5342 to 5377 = -0.8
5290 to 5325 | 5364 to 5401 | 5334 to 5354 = 0.5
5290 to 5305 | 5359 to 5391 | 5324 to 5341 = 0.7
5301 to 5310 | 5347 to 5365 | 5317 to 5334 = 1.2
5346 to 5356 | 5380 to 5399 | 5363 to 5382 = -0.1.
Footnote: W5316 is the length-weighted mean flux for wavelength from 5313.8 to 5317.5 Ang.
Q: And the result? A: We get 1.6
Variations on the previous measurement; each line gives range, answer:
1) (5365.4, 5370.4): 1.5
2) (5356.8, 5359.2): 1.64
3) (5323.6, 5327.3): 1.42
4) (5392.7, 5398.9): 1.4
